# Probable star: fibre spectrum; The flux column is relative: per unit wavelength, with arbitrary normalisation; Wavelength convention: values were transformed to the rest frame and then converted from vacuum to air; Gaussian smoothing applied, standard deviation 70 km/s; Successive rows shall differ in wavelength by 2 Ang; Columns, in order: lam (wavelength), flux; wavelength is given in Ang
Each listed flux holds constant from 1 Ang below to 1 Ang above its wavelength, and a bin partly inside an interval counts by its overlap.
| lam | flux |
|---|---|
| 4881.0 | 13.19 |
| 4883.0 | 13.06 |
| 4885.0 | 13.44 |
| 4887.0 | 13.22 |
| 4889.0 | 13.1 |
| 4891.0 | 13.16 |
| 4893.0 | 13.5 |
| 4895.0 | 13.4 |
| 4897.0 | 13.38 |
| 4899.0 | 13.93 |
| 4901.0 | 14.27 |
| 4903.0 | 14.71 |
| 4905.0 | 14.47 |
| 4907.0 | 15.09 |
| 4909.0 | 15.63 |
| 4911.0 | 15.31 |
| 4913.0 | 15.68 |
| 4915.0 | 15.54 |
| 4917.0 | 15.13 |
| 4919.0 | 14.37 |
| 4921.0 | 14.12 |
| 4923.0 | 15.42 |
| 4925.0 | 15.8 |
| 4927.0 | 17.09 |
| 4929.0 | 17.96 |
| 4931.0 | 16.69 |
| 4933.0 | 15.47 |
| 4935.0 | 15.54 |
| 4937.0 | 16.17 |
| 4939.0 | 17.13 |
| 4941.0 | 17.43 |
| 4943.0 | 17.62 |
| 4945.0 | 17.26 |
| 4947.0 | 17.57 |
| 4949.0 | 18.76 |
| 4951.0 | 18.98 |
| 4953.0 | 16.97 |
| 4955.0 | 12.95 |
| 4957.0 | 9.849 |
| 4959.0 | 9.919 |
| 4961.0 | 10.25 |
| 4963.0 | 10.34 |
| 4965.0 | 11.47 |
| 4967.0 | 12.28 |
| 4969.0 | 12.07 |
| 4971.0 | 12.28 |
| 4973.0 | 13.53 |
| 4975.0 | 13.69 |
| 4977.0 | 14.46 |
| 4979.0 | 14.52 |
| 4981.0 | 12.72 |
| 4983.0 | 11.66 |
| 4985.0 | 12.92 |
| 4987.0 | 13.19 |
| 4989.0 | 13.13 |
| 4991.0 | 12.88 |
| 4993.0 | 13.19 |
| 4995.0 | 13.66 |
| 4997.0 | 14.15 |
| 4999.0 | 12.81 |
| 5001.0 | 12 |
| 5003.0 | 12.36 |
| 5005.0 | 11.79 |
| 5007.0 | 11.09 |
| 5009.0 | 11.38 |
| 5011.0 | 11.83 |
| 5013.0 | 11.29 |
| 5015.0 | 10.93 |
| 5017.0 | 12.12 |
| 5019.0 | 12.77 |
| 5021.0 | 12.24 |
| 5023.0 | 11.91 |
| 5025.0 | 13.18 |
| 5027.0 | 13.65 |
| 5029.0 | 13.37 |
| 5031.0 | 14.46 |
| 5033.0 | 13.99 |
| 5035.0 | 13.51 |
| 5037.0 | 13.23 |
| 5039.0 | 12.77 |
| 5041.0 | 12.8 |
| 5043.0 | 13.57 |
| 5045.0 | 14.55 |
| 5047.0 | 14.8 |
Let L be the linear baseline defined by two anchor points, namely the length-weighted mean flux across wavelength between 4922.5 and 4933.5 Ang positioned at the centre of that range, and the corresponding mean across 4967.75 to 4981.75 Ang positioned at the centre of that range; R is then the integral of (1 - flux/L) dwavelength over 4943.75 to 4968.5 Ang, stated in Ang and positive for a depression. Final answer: 1.3 Ang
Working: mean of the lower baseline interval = 16.5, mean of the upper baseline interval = 13.3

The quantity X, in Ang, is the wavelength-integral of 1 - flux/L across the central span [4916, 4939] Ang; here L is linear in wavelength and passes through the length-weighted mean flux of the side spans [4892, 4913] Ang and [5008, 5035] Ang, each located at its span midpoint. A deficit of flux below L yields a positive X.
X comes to -2.98 Ang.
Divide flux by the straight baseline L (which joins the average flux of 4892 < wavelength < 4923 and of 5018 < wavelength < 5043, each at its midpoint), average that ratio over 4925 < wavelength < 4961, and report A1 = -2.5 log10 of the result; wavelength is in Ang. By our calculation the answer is -0.12 mag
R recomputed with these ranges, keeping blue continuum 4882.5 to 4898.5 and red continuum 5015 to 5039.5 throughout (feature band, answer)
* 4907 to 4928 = -3.4 Ang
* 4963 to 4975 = 0.8 Ang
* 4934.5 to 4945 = -2.9 Ang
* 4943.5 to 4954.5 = -3.7 Ang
